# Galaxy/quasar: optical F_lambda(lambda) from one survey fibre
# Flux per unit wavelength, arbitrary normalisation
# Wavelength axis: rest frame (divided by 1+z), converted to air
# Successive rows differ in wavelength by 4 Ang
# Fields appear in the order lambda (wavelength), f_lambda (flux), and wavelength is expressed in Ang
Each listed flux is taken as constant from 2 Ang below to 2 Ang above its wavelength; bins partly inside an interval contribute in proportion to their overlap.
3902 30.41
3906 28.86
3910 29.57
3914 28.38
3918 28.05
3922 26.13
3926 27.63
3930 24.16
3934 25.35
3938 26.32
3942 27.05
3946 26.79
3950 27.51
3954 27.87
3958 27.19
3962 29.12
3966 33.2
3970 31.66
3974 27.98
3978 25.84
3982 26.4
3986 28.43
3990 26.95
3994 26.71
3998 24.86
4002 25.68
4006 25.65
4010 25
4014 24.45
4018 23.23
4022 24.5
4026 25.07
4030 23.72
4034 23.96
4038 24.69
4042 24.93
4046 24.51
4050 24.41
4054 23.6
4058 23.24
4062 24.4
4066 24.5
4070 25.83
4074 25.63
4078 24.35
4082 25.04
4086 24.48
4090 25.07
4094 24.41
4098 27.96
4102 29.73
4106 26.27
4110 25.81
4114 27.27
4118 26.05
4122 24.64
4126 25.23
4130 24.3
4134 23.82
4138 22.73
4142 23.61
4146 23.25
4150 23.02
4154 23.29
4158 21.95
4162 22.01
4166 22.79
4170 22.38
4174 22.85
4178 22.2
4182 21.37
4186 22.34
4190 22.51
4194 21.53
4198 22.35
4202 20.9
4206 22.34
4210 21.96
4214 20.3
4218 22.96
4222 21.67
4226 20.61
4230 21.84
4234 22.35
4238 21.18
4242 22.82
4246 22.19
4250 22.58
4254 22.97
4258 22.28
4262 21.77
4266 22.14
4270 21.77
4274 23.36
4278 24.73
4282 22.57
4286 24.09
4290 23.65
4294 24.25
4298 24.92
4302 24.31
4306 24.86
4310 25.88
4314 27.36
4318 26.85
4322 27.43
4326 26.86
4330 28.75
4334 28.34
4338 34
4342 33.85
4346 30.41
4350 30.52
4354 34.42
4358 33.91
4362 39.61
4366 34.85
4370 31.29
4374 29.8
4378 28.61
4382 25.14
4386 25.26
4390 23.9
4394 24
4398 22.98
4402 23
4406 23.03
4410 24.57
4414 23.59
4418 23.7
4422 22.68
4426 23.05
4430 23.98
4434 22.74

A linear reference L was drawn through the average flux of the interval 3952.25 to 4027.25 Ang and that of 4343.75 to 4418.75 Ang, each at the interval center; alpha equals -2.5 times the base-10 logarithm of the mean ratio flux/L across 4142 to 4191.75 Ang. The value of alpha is 0.21 mag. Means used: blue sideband 26.8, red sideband 28.1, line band 22.5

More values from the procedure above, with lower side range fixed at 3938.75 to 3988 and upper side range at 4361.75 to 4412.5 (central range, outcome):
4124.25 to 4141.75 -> 0.16 mag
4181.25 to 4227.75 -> 0.25 mag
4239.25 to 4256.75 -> 0.21 mag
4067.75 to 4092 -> 0.11 mag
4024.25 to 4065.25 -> 0.15 mag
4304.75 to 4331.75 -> 0.01 mag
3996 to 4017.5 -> 0.13 mag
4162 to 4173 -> 0.22 mag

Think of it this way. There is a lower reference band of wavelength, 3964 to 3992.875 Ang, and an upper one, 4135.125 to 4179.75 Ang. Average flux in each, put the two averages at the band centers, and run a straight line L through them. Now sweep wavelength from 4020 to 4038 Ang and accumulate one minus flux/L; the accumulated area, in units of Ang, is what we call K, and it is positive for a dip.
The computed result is 1.7 Ang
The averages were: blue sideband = 28.6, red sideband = 22.8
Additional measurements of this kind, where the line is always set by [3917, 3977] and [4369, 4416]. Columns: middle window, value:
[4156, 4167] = 1.8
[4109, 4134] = 1.3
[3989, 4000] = 0.5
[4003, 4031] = 2.8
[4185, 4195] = 1.6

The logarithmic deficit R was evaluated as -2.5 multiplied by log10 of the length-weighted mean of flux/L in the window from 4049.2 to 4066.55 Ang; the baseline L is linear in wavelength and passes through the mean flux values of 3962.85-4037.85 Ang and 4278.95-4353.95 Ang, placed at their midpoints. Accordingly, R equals 0.109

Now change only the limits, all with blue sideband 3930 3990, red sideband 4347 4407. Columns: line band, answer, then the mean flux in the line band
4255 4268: 0.28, 22.1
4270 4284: 0.22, 23.3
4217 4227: 0.29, 21.7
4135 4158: 0.22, 23.1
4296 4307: 0.16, 24.7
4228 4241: 0.29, 21.9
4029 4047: 0.15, 24.4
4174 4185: 0.27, 22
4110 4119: 0.06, 26.5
